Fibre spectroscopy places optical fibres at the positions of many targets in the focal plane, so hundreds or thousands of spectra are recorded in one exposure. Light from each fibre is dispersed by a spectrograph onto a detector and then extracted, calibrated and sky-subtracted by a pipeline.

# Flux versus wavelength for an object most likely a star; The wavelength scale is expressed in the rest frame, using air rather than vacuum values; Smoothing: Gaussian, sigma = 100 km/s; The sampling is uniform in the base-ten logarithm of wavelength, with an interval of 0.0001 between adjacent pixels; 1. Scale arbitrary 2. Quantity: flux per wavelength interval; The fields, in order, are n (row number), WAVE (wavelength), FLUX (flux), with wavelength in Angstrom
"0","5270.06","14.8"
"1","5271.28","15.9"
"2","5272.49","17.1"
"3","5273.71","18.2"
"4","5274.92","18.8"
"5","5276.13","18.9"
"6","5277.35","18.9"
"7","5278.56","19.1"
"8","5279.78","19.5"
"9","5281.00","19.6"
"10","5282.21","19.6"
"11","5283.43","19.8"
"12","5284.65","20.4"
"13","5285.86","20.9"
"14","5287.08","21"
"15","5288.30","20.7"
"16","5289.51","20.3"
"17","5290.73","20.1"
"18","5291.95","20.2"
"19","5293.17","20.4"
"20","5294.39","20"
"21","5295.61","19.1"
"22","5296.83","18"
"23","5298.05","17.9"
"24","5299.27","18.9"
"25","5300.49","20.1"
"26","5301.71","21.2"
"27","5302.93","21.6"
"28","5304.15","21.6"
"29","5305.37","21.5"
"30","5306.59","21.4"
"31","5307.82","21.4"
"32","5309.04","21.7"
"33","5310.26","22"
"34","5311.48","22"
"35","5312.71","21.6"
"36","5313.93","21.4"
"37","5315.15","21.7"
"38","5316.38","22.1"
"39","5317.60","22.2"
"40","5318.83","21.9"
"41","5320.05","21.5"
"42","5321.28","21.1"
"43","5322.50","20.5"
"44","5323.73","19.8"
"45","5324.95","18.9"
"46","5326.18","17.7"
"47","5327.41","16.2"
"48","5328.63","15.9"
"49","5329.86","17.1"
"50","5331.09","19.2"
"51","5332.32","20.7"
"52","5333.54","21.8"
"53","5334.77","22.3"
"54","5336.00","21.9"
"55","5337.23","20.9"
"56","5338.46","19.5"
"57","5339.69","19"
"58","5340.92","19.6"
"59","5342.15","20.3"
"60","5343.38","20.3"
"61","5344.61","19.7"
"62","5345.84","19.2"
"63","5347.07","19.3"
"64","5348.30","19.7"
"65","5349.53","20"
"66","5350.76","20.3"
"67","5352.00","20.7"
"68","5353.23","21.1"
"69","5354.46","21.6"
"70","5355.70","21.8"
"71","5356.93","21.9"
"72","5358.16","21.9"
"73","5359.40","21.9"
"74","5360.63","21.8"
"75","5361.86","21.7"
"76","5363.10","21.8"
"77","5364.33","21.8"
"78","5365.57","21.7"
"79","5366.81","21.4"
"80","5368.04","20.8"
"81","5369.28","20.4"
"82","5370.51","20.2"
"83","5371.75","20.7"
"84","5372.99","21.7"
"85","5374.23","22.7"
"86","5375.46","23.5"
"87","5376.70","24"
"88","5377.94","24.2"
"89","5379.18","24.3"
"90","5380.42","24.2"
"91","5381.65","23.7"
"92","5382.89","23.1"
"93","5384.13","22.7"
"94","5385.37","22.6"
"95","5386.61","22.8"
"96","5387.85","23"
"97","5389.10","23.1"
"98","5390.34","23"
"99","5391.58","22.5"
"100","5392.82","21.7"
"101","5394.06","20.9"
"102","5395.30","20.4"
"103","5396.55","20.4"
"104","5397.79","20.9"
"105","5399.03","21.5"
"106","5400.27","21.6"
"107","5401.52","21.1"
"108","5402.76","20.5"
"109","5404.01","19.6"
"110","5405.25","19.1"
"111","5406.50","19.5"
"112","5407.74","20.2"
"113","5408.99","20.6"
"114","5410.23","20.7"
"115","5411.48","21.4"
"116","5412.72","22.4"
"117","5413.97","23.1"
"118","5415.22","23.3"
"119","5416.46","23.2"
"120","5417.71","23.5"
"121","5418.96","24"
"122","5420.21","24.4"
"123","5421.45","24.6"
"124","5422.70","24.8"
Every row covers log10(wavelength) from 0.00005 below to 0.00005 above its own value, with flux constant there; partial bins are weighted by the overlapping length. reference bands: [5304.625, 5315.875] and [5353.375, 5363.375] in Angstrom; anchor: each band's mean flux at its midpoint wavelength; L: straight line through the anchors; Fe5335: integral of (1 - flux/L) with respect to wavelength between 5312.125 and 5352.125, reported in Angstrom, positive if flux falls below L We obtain 2.9 Angstrom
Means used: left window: 21.6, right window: 21.8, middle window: 20.1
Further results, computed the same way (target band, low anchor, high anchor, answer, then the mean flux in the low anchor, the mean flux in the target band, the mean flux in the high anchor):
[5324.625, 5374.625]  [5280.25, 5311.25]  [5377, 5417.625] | 1.9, 20.4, 20.4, 22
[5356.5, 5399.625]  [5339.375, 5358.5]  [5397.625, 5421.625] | -2.3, 20.4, 22.1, 21.7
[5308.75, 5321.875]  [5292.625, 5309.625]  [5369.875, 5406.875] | -0.7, 20.3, 21.7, 22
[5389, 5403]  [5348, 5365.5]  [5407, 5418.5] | 0.3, 21.3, 21.4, 22.1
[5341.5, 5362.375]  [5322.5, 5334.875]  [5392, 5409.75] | -1.4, 18.9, 20.8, 20.6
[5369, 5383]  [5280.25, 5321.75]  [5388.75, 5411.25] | -1.3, 20.7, 22.8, 20.9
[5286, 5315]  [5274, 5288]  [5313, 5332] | -1.3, 19.7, 20.6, 19.9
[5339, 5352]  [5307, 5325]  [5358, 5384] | 1.2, 21.4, 19.8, 22.3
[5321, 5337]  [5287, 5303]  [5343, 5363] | 0.8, 19.9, 19.5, 20.8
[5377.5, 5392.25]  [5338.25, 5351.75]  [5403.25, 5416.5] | -1.9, 19.7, 23.3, 21.1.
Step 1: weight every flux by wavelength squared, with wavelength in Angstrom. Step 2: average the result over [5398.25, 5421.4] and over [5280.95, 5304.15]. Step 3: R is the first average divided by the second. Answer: 1.13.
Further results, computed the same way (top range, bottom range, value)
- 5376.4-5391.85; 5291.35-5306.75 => 1.20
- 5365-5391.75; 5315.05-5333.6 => 1.16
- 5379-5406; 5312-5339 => 1.11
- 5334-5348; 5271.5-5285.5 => 1.09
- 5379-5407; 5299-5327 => 1.07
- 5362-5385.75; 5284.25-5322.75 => 1.10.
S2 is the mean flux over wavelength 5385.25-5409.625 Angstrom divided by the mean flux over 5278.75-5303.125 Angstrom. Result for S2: 1.07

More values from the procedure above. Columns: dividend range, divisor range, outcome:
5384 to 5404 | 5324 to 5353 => 1.11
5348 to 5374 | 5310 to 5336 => 1.04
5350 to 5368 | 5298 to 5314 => 1.02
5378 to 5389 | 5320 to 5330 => 1.25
